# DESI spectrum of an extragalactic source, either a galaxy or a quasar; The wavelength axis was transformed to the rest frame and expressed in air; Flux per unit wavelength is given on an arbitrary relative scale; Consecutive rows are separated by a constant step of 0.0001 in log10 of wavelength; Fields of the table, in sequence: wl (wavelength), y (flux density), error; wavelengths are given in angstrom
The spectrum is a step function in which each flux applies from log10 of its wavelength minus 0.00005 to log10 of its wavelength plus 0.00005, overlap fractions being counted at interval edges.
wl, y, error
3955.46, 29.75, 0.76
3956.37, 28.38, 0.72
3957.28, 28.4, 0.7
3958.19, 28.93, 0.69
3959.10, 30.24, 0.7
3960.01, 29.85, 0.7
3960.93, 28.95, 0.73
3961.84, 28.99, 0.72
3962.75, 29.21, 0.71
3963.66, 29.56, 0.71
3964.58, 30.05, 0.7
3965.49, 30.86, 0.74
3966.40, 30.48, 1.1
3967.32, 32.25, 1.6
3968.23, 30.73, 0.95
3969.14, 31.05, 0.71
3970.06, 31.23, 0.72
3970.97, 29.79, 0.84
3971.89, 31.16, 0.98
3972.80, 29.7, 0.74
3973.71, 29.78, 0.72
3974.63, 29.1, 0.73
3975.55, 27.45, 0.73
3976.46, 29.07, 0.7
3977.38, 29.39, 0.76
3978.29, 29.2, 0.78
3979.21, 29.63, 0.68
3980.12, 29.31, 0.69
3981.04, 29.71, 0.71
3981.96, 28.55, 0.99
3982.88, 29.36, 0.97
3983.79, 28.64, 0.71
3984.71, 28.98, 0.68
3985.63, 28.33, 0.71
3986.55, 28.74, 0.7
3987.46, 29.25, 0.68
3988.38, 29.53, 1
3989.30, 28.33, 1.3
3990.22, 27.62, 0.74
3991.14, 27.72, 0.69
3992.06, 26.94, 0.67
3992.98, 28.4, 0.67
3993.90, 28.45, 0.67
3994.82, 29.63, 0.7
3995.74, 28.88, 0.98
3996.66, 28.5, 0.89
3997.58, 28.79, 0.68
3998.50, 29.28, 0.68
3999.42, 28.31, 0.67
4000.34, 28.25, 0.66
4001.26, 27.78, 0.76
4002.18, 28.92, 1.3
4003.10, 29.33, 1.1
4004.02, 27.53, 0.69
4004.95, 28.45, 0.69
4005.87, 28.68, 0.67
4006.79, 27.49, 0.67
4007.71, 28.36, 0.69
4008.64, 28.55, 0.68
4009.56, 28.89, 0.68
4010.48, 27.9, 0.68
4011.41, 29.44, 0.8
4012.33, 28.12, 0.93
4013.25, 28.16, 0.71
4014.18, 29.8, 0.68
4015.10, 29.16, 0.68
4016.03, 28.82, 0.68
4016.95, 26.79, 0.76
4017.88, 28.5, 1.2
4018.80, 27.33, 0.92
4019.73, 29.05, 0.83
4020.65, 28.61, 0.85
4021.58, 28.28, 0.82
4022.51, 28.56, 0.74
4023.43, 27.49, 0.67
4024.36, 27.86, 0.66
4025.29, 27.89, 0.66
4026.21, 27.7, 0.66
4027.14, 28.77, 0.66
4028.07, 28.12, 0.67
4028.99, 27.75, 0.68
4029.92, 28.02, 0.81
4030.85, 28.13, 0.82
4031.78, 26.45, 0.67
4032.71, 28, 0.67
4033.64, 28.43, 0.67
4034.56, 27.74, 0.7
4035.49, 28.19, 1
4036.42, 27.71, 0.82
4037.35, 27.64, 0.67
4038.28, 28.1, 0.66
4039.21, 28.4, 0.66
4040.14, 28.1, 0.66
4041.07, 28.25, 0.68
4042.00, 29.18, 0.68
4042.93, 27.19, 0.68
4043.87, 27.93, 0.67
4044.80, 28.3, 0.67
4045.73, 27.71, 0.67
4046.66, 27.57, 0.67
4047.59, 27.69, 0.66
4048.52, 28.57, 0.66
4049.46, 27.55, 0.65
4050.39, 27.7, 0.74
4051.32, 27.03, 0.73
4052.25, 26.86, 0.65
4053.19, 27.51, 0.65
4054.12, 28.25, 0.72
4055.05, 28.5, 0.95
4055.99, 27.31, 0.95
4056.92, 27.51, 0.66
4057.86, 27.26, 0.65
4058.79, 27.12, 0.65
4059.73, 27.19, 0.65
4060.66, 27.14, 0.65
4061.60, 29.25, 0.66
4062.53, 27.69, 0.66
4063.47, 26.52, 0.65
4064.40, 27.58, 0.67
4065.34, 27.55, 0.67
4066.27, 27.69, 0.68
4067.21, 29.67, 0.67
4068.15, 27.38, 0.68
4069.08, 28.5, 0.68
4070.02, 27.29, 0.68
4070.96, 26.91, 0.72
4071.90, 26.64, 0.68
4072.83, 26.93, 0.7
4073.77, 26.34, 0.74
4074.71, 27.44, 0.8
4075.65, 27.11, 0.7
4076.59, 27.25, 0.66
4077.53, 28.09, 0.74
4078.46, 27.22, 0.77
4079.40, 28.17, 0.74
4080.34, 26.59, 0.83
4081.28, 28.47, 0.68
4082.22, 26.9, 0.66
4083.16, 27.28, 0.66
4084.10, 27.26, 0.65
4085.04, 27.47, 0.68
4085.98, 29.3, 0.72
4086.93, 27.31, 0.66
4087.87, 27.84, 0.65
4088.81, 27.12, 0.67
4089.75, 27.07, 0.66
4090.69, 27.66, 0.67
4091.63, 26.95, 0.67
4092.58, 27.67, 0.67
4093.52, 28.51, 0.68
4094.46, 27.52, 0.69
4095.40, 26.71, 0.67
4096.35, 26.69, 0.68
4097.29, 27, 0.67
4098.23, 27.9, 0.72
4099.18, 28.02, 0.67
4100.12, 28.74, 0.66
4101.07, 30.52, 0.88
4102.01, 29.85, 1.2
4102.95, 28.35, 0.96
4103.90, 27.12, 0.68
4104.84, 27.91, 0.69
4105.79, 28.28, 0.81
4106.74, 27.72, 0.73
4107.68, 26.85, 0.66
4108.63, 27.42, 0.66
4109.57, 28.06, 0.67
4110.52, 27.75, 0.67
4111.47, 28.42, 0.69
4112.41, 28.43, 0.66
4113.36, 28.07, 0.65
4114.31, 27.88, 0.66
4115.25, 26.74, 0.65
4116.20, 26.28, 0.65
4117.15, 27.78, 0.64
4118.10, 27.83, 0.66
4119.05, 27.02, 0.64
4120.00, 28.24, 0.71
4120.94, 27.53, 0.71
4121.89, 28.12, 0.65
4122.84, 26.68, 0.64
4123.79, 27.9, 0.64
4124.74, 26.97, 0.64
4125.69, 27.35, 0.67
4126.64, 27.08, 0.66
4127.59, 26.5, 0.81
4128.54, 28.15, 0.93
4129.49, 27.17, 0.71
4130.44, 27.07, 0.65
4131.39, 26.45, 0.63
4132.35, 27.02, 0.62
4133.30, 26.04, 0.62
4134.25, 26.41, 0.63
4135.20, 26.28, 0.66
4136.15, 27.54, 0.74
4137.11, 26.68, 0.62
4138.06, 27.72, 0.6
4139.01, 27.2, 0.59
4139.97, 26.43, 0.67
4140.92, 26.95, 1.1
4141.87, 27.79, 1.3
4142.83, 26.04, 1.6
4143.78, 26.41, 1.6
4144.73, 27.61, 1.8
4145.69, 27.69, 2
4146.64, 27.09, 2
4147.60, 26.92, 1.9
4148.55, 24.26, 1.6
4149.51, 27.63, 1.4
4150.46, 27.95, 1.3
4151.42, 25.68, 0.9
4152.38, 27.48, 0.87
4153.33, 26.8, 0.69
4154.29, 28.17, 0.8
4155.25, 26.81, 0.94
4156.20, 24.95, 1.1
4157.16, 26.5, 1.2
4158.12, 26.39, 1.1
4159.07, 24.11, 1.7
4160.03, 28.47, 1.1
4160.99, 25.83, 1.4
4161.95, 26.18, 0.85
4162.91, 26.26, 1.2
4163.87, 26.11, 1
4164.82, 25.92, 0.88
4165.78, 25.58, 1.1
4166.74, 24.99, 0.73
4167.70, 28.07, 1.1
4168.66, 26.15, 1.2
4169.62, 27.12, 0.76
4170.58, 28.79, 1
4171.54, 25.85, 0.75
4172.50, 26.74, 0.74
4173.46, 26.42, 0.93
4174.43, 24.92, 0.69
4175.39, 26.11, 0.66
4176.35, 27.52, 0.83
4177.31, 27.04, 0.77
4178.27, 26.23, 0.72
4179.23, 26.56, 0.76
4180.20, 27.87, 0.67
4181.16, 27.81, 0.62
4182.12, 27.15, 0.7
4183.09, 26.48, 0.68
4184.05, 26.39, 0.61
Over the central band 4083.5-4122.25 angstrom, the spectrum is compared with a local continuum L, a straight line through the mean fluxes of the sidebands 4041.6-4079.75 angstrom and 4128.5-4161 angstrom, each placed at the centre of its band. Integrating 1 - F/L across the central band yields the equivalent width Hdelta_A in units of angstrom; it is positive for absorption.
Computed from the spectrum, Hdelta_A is -0.83 angstrom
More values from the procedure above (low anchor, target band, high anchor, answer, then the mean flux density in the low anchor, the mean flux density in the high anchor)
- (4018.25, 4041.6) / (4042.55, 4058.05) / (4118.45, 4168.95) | 0.1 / 28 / 26.8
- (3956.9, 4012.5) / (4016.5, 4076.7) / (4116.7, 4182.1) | 1.0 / 29.1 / 26.8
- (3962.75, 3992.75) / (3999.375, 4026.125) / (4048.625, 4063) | 0.2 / 29.4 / 27.6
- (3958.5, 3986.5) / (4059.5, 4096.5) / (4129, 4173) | 0.5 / 29.7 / 26.7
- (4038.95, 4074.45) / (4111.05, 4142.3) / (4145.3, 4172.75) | -0.4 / 27.7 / 26.6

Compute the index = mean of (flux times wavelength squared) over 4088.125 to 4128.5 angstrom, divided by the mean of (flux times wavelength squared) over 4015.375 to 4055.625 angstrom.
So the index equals 1.03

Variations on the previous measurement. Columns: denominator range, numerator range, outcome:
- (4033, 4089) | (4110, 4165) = 1.01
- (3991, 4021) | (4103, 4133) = 1.02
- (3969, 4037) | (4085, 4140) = 1.02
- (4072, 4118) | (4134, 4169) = 0.99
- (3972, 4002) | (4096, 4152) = 1.02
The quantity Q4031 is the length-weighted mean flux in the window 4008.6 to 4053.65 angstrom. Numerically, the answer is 28.1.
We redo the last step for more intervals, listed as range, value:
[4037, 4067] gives 27.8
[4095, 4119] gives 27.8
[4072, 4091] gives 27.4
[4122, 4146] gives 27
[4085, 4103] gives 27.9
